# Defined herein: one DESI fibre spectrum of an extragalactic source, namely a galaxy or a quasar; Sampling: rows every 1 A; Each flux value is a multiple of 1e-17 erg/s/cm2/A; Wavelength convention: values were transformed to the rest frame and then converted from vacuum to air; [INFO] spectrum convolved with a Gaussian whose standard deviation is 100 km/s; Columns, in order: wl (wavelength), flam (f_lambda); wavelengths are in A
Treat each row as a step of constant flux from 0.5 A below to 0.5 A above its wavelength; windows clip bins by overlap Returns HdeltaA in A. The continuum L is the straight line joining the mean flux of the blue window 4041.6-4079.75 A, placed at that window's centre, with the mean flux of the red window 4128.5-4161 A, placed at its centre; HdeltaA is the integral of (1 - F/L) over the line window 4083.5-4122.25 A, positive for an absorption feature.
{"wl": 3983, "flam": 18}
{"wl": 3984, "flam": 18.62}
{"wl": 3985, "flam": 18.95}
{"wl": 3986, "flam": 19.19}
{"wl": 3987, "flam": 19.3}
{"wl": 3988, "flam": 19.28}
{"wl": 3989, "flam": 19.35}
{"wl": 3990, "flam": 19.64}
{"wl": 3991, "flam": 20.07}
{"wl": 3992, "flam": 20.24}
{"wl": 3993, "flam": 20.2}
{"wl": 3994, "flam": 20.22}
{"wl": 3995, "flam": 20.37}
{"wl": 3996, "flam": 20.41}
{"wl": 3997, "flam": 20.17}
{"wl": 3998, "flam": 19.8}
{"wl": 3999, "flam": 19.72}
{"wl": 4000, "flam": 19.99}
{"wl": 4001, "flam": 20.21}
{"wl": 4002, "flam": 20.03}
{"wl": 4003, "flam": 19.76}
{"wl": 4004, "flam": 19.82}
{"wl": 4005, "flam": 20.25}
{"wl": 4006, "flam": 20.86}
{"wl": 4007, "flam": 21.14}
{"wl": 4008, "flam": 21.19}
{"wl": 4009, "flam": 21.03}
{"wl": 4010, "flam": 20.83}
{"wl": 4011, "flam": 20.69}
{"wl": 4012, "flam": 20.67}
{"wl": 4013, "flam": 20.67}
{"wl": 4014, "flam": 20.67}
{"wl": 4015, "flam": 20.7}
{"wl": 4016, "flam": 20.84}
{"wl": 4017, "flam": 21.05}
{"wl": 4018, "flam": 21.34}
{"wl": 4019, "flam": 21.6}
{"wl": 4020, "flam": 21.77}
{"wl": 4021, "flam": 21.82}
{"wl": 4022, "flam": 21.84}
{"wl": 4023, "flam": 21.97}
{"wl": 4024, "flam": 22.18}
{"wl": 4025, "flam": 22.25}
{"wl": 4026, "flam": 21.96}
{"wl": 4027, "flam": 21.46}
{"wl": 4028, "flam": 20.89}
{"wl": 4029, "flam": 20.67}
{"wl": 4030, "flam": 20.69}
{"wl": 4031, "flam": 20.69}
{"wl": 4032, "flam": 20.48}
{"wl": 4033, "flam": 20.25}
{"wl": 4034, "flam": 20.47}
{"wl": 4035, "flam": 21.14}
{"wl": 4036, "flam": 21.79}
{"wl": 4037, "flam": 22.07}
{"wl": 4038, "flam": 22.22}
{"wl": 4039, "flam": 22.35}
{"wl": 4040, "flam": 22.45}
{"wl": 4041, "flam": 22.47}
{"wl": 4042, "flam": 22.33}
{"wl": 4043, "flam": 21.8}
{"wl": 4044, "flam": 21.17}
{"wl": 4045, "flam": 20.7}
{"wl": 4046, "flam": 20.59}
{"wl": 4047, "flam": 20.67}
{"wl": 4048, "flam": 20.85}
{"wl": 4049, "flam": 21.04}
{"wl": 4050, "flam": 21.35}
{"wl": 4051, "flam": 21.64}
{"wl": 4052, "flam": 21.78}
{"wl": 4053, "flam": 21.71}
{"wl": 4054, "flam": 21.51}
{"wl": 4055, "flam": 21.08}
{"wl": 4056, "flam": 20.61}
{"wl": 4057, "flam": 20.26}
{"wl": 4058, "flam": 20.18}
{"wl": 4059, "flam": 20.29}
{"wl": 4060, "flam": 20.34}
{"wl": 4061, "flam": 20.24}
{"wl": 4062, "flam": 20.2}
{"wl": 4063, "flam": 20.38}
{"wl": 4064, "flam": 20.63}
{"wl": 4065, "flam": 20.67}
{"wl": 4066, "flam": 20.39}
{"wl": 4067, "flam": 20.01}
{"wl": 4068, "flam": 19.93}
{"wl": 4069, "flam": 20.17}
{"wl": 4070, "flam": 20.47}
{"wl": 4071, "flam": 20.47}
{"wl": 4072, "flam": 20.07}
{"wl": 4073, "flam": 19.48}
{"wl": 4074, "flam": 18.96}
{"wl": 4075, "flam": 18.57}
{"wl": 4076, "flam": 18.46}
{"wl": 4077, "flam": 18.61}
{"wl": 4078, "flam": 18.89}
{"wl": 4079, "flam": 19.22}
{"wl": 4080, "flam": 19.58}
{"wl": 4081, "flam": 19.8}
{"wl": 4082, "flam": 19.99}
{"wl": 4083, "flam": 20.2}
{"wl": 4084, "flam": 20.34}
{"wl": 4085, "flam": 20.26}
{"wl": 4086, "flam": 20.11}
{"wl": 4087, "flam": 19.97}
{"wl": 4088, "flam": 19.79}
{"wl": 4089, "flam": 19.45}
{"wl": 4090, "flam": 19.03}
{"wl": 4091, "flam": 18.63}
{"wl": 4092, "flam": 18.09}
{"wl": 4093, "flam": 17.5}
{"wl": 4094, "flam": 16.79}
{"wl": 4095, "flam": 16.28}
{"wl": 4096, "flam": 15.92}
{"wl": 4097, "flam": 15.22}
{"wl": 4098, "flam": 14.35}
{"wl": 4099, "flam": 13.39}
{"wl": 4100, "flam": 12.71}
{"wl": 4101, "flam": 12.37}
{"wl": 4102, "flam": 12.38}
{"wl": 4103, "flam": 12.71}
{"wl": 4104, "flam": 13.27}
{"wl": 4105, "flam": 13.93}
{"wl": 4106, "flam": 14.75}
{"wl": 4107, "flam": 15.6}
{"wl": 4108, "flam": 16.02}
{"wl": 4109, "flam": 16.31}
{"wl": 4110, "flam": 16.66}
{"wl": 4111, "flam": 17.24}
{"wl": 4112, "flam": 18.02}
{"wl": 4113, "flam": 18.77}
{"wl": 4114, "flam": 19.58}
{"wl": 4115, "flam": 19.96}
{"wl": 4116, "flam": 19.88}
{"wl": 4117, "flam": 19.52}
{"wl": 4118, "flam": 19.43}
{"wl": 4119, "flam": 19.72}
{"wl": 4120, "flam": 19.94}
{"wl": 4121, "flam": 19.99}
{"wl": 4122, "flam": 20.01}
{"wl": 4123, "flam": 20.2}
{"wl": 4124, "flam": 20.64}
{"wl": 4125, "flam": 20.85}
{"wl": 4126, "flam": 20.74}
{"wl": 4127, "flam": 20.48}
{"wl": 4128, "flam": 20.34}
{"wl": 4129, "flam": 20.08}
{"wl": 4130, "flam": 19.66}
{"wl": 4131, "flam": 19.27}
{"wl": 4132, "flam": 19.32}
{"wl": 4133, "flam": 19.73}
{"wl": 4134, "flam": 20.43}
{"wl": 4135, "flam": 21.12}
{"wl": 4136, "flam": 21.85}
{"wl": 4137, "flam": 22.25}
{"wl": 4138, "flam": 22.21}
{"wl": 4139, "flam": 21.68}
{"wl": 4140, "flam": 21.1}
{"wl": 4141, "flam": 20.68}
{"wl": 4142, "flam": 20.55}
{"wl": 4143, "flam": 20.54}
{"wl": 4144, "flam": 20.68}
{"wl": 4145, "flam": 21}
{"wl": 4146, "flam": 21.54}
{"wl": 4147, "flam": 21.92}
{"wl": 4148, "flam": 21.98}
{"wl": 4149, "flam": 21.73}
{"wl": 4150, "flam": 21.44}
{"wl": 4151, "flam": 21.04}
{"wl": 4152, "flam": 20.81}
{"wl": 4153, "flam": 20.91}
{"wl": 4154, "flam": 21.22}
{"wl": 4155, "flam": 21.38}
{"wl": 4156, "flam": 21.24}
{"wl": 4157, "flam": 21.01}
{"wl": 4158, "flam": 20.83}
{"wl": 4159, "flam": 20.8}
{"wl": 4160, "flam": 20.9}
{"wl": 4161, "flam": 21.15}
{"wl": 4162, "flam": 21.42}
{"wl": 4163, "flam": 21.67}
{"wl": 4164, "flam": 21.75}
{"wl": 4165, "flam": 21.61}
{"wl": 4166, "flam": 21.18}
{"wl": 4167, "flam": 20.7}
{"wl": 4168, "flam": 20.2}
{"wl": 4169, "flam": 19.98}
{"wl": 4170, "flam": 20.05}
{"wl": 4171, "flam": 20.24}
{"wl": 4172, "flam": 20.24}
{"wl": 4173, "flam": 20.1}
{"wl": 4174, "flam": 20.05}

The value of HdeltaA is 6.4 A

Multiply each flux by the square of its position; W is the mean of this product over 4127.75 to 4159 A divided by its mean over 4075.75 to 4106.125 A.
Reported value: 1.25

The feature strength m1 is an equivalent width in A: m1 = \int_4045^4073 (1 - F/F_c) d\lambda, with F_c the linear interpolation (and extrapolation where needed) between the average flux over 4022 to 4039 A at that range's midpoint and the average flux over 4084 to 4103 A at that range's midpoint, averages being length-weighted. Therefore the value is -1.95 A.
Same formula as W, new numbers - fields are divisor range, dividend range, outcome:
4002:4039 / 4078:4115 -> 0.84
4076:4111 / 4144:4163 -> 1.28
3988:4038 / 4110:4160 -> 1.05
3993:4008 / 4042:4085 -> 1.04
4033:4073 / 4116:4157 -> 1.03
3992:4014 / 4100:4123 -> 0.88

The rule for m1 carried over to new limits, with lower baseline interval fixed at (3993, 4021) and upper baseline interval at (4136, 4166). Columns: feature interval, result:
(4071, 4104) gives 5.2 A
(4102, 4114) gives 3.0 A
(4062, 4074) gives 0.4 A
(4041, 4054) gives -0.4 A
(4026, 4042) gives -0.5 A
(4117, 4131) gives 0.7 A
